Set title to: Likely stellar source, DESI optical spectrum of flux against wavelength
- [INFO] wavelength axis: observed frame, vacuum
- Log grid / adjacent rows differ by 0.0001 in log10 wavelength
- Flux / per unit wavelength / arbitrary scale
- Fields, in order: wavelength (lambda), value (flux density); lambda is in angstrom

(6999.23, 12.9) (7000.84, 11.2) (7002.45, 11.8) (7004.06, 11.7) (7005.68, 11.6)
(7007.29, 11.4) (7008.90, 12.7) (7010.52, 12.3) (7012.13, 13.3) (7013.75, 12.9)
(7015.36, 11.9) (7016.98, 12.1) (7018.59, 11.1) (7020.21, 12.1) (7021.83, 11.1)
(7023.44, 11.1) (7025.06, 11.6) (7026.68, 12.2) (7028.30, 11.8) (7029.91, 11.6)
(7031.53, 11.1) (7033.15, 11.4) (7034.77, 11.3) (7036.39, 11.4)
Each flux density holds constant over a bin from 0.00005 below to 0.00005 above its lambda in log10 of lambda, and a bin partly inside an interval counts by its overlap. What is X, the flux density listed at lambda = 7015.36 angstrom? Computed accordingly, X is 11.9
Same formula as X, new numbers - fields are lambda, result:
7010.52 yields 12.3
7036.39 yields 11.4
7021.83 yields 11.1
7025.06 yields 11.6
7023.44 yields 11.1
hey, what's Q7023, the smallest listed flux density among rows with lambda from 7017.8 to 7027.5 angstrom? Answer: 11.1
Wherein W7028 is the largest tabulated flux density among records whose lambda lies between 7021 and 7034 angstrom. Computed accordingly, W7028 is 12.2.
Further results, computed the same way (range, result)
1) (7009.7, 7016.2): 13.3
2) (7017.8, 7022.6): 12.1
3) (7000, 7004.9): 11.8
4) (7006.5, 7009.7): 12.7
